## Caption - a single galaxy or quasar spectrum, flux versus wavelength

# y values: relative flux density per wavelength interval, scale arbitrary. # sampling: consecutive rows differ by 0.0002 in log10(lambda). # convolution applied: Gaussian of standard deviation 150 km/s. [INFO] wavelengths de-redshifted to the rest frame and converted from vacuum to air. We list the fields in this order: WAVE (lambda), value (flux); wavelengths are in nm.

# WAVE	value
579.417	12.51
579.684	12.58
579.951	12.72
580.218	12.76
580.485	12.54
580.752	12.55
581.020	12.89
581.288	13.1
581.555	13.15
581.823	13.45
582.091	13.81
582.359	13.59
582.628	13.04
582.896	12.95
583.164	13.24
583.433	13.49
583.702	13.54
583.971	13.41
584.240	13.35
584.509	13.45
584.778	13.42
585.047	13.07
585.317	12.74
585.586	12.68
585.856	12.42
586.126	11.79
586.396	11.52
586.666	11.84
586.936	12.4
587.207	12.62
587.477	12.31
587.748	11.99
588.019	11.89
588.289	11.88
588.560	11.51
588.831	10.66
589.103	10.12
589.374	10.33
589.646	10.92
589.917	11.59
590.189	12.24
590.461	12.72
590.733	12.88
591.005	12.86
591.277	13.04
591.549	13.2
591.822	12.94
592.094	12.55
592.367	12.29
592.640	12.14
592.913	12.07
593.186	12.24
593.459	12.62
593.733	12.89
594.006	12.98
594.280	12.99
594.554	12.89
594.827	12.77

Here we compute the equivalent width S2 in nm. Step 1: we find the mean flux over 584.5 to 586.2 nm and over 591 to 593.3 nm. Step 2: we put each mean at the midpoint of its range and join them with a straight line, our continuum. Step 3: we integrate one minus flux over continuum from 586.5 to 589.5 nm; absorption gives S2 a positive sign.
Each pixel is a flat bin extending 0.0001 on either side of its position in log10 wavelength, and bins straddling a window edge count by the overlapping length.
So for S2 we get 0.26 nm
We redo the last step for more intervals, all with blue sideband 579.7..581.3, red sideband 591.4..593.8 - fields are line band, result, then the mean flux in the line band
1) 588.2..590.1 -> 0.24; 11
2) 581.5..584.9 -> -0.19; 13.4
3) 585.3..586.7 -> 0.06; 12.1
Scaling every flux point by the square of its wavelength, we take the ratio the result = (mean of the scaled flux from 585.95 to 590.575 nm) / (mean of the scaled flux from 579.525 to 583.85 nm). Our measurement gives 0.91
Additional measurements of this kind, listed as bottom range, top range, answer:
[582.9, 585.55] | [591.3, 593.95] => 0.98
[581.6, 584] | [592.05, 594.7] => 0.97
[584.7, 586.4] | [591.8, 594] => 1.02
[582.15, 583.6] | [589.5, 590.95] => 0.93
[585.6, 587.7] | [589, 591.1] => 0.98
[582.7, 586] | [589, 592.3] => 0.94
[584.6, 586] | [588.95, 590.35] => 0.87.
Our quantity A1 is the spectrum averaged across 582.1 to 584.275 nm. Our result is 13.3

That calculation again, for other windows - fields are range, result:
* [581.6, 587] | 13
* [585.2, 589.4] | 11.8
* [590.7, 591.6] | 13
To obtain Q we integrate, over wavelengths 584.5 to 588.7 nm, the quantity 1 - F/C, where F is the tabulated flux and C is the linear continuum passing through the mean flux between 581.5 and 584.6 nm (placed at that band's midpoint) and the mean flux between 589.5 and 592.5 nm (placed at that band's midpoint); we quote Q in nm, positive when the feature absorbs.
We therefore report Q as 0.22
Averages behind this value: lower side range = 13.4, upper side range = 12.5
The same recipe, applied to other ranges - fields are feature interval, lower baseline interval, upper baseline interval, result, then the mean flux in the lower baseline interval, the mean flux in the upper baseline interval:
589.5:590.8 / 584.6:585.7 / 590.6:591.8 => 0.10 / 13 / 13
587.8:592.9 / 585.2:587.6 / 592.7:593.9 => 0.16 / 12.3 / 12.5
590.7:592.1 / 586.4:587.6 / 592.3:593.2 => -0.09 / 12.2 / 12.2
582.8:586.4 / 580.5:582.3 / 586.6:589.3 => -0.16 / 13.1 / 11.7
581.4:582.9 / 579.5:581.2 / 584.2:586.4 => -0.08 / 12.7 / 12.8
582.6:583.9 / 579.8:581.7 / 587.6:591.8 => -0.07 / 12.8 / 11.9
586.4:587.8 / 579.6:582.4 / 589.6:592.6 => 0.06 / 13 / 12.5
